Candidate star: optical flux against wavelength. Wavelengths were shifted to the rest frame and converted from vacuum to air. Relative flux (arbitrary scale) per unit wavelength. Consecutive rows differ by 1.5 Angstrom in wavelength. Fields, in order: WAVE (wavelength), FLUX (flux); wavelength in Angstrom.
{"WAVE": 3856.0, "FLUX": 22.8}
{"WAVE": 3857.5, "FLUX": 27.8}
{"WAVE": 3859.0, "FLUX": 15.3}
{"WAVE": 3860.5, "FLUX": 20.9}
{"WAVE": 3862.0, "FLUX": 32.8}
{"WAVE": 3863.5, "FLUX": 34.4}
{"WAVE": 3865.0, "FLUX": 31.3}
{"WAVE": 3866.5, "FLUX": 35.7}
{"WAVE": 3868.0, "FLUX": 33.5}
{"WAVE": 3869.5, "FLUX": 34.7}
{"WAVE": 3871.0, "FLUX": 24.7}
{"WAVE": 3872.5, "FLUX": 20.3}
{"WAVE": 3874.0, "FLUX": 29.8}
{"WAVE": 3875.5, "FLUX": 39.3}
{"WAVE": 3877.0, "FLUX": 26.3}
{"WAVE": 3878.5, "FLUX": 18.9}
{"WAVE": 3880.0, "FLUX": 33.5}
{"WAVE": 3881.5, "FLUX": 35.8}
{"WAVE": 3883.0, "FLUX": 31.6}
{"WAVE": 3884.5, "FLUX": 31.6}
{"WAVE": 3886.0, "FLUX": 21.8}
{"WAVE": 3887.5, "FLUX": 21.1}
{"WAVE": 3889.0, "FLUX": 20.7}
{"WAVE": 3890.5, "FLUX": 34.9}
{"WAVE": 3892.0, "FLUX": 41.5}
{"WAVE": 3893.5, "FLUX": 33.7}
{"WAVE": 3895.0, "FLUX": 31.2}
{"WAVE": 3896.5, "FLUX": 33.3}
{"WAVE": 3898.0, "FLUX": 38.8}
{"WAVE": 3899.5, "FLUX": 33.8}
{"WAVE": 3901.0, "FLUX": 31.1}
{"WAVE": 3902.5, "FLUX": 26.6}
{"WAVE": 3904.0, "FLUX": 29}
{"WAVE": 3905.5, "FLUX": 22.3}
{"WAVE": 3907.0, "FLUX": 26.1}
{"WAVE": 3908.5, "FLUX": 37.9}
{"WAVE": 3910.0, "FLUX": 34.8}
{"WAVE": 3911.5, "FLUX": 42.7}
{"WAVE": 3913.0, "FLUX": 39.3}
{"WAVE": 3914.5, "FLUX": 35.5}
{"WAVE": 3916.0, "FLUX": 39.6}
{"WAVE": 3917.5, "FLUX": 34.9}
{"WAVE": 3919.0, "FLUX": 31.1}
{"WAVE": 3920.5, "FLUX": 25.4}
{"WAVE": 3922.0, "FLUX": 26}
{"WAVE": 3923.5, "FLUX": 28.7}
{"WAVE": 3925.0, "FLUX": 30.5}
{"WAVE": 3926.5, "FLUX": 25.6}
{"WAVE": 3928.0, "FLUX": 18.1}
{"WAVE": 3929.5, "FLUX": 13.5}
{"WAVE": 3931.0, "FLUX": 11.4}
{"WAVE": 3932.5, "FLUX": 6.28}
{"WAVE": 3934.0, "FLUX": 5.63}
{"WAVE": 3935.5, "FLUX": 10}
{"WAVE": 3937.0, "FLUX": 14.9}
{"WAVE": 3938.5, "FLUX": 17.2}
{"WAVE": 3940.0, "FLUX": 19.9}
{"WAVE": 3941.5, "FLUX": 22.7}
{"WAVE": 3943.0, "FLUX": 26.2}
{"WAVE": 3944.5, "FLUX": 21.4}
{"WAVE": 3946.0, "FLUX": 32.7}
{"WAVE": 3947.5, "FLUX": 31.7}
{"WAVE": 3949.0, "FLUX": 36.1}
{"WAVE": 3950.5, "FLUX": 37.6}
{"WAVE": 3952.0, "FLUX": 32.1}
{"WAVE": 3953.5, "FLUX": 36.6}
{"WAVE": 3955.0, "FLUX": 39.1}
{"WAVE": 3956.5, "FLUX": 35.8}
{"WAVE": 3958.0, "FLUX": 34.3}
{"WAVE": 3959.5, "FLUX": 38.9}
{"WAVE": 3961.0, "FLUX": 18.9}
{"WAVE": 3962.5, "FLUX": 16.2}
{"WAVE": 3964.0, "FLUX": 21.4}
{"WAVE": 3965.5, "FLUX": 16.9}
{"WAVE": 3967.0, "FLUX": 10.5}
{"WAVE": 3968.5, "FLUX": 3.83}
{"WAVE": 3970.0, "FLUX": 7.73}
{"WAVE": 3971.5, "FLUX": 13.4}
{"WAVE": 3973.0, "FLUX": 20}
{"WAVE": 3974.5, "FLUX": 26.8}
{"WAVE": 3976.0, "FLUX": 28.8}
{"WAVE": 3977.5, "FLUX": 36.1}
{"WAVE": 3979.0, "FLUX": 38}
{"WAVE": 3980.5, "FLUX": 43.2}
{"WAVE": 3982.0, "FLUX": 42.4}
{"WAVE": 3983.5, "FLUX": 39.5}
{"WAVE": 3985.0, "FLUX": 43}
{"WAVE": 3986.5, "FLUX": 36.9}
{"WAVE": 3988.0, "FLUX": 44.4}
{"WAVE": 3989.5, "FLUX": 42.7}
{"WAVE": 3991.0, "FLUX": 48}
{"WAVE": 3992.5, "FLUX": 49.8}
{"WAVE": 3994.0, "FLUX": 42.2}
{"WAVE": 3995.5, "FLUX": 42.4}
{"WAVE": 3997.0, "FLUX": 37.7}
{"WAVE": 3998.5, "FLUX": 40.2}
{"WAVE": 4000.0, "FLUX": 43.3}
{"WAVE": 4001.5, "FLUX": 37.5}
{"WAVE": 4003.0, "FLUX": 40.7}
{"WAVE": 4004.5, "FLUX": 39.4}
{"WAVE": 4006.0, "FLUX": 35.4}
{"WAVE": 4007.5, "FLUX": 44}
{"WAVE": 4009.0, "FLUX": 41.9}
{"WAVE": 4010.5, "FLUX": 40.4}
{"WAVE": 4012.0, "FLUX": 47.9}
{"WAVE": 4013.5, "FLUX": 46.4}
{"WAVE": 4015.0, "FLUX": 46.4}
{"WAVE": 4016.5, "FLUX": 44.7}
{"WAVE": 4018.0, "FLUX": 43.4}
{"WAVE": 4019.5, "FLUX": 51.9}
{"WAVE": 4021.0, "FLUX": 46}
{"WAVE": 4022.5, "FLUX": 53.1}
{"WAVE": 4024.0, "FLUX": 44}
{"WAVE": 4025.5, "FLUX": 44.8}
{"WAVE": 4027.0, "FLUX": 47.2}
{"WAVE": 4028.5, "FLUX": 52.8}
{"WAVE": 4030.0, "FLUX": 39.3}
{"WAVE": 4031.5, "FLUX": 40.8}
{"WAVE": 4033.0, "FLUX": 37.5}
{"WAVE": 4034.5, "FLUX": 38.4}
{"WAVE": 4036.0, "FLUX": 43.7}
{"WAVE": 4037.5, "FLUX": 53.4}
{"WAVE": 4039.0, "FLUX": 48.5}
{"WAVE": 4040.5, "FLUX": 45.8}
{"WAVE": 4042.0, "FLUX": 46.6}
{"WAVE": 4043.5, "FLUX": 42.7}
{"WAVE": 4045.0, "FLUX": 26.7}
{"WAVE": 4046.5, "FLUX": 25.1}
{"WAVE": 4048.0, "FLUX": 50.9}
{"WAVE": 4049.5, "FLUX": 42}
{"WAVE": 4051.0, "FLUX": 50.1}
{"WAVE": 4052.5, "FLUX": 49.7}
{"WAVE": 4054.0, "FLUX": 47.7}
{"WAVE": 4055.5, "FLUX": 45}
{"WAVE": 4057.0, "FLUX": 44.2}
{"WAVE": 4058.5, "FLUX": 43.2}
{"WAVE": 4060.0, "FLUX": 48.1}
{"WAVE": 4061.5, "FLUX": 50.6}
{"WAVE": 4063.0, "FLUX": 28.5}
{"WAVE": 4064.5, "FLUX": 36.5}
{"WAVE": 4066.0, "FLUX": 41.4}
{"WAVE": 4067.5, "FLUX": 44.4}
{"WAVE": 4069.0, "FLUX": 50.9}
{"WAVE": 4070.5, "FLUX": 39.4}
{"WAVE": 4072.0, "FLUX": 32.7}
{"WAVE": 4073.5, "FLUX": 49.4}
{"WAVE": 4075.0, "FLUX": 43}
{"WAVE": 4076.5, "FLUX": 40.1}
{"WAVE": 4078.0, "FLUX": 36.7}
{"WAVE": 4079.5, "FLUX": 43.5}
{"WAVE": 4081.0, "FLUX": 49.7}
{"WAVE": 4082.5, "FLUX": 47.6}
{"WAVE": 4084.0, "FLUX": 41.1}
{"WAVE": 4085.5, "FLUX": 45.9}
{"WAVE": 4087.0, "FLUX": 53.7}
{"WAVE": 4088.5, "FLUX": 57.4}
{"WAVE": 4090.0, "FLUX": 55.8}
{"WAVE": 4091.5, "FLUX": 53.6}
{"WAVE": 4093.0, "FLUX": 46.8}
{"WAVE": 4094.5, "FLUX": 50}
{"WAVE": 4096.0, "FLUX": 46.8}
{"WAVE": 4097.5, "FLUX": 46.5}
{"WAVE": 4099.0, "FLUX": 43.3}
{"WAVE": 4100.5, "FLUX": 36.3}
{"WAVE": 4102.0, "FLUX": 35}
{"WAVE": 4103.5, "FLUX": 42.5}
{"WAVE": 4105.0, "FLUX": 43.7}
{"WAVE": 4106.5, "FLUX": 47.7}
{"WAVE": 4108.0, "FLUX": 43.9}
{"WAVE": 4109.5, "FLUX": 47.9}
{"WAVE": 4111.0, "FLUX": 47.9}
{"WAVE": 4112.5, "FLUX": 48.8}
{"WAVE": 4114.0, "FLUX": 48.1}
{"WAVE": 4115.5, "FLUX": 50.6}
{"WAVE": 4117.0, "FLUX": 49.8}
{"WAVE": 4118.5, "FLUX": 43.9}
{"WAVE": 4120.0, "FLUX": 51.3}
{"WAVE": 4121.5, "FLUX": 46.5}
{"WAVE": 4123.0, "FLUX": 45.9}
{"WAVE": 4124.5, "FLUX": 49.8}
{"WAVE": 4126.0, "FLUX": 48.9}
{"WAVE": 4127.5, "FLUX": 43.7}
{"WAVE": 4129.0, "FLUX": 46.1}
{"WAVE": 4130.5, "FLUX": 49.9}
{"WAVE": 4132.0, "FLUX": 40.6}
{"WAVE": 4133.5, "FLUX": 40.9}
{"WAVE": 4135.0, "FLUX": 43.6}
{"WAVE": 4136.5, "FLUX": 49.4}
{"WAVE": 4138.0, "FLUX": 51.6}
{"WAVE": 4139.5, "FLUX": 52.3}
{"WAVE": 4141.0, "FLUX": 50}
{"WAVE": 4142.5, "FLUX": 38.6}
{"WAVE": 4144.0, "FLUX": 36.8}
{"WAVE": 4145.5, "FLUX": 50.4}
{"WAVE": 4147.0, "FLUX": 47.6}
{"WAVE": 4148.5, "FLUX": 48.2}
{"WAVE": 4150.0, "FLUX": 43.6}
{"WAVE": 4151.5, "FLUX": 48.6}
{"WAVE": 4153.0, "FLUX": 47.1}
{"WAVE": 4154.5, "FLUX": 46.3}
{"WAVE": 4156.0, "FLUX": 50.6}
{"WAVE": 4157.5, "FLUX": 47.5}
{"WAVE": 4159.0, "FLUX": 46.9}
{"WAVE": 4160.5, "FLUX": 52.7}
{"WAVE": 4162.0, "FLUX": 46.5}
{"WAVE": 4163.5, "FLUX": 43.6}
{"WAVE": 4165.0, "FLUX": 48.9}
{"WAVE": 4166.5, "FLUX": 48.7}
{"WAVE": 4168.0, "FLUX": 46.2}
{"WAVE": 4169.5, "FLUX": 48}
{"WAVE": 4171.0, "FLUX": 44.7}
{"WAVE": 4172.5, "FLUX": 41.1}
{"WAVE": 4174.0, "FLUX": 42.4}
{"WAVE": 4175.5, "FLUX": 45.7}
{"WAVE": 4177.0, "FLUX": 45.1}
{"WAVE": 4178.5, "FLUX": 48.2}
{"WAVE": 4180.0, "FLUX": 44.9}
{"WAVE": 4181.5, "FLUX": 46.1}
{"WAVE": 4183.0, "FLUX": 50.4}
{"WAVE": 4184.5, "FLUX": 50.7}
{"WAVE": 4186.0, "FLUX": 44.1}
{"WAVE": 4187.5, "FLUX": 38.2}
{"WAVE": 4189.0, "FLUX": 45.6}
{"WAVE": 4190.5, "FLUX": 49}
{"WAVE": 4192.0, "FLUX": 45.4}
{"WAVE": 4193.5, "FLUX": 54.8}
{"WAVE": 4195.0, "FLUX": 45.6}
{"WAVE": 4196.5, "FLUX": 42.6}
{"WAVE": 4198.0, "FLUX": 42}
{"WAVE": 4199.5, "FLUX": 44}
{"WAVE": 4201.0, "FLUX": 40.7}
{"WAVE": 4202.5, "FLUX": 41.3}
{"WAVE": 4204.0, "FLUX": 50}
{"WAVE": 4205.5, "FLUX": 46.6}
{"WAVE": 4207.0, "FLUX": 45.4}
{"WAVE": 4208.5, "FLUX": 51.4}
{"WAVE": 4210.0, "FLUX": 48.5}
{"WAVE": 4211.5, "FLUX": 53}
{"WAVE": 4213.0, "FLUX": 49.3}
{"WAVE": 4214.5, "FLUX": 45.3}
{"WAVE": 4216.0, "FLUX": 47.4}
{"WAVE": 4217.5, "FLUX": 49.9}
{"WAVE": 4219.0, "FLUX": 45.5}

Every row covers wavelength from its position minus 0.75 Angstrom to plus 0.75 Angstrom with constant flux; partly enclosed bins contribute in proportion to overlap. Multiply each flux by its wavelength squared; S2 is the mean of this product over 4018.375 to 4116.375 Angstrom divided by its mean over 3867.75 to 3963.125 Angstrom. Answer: 1.71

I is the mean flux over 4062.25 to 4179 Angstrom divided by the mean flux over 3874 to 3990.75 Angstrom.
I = 1.61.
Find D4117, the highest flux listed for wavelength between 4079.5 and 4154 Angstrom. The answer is 57.4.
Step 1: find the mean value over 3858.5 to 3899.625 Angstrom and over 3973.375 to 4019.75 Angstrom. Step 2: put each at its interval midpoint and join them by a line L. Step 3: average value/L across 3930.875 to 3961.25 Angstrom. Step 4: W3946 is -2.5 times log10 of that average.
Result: 0.39 mag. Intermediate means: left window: 30.1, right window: 41.2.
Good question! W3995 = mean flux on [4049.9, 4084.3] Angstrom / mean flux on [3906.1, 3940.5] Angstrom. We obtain 1.74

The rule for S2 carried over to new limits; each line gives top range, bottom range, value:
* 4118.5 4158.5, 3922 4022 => 1.60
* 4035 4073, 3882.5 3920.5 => 1.45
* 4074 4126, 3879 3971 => 1.89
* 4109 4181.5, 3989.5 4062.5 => 1.13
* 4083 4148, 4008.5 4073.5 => 1.11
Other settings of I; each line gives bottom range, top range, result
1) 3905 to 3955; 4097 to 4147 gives 1.72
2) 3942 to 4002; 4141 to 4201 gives 1.43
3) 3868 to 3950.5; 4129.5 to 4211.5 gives 1.67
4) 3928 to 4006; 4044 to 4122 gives 1.53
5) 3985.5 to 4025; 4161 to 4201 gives 1.05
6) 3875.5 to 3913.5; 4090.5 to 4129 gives 1.49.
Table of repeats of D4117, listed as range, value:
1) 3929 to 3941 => 19.9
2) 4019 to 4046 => 53.4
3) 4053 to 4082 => 50.9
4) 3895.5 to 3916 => 42.7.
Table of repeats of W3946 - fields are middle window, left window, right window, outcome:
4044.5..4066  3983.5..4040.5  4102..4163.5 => 0.07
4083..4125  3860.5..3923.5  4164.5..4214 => -0.13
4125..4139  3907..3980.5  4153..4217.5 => -0.10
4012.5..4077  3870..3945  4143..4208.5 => -0.19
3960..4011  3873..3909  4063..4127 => 0.13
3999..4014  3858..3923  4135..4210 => -0.12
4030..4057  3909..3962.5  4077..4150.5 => -0.11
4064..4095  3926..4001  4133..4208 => -0.19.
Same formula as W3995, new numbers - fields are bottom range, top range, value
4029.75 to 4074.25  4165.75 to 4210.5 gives 1.07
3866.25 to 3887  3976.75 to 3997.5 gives 1.42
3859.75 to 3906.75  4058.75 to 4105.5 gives 1.48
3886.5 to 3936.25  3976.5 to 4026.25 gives 1.54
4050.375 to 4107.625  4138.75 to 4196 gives 1.04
